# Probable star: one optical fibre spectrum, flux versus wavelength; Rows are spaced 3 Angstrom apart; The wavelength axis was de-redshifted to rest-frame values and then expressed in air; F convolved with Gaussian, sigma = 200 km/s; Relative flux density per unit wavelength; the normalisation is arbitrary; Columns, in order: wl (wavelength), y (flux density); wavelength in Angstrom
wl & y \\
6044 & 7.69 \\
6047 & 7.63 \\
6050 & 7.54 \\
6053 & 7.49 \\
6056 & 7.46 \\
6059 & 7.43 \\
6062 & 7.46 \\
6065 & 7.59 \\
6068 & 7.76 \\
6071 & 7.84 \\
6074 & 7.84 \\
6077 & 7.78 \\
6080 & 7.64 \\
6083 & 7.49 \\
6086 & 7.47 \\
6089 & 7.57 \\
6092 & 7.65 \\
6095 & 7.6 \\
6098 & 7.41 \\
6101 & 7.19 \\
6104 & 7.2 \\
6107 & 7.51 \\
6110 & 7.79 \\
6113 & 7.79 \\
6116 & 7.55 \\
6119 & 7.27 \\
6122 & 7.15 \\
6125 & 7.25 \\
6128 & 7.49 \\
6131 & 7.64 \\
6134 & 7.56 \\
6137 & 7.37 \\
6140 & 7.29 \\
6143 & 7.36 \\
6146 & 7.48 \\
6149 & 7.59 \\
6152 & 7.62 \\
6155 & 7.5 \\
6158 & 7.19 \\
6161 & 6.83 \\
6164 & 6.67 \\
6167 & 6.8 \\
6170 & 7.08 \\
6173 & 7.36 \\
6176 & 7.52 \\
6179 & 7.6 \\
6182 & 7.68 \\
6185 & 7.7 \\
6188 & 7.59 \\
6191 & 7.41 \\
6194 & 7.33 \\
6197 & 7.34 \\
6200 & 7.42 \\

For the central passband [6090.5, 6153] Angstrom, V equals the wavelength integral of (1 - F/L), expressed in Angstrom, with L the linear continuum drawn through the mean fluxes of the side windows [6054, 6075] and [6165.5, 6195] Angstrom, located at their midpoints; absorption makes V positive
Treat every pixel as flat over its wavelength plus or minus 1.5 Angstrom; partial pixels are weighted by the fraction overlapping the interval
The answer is 0.42 Angstrom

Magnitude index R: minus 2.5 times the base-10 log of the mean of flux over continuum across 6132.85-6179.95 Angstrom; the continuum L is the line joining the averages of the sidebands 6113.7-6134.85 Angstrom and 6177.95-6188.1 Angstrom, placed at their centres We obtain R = 0.04 mag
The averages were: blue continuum 7.43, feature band 7.3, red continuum 7.65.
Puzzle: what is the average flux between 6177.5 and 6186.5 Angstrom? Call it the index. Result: 7.66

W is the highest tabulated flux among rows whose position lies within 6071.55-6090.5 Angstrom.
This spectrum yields 7.84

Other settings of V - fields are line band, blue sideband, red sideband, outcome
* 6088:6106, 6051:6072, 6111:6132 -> 0.2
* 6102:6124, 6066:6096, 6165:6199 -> 0.4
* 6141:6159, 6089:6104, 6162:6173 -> -1.0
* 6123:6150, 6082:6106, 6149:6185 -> -0.3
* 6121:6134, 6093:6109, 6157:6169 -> -0.4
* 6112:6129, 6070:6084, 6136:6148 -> 0.2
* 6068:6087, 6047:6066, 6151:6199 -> -0.6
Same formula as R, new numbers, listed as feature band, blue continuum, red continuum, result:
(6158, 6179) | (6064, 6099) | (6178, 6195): 0.07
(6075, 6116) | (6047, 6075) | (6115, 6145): -0.01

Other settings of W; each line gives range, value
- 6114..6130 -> 7.55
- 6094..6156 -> 7.79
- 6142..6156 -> 7.62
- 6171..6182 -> 7.68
